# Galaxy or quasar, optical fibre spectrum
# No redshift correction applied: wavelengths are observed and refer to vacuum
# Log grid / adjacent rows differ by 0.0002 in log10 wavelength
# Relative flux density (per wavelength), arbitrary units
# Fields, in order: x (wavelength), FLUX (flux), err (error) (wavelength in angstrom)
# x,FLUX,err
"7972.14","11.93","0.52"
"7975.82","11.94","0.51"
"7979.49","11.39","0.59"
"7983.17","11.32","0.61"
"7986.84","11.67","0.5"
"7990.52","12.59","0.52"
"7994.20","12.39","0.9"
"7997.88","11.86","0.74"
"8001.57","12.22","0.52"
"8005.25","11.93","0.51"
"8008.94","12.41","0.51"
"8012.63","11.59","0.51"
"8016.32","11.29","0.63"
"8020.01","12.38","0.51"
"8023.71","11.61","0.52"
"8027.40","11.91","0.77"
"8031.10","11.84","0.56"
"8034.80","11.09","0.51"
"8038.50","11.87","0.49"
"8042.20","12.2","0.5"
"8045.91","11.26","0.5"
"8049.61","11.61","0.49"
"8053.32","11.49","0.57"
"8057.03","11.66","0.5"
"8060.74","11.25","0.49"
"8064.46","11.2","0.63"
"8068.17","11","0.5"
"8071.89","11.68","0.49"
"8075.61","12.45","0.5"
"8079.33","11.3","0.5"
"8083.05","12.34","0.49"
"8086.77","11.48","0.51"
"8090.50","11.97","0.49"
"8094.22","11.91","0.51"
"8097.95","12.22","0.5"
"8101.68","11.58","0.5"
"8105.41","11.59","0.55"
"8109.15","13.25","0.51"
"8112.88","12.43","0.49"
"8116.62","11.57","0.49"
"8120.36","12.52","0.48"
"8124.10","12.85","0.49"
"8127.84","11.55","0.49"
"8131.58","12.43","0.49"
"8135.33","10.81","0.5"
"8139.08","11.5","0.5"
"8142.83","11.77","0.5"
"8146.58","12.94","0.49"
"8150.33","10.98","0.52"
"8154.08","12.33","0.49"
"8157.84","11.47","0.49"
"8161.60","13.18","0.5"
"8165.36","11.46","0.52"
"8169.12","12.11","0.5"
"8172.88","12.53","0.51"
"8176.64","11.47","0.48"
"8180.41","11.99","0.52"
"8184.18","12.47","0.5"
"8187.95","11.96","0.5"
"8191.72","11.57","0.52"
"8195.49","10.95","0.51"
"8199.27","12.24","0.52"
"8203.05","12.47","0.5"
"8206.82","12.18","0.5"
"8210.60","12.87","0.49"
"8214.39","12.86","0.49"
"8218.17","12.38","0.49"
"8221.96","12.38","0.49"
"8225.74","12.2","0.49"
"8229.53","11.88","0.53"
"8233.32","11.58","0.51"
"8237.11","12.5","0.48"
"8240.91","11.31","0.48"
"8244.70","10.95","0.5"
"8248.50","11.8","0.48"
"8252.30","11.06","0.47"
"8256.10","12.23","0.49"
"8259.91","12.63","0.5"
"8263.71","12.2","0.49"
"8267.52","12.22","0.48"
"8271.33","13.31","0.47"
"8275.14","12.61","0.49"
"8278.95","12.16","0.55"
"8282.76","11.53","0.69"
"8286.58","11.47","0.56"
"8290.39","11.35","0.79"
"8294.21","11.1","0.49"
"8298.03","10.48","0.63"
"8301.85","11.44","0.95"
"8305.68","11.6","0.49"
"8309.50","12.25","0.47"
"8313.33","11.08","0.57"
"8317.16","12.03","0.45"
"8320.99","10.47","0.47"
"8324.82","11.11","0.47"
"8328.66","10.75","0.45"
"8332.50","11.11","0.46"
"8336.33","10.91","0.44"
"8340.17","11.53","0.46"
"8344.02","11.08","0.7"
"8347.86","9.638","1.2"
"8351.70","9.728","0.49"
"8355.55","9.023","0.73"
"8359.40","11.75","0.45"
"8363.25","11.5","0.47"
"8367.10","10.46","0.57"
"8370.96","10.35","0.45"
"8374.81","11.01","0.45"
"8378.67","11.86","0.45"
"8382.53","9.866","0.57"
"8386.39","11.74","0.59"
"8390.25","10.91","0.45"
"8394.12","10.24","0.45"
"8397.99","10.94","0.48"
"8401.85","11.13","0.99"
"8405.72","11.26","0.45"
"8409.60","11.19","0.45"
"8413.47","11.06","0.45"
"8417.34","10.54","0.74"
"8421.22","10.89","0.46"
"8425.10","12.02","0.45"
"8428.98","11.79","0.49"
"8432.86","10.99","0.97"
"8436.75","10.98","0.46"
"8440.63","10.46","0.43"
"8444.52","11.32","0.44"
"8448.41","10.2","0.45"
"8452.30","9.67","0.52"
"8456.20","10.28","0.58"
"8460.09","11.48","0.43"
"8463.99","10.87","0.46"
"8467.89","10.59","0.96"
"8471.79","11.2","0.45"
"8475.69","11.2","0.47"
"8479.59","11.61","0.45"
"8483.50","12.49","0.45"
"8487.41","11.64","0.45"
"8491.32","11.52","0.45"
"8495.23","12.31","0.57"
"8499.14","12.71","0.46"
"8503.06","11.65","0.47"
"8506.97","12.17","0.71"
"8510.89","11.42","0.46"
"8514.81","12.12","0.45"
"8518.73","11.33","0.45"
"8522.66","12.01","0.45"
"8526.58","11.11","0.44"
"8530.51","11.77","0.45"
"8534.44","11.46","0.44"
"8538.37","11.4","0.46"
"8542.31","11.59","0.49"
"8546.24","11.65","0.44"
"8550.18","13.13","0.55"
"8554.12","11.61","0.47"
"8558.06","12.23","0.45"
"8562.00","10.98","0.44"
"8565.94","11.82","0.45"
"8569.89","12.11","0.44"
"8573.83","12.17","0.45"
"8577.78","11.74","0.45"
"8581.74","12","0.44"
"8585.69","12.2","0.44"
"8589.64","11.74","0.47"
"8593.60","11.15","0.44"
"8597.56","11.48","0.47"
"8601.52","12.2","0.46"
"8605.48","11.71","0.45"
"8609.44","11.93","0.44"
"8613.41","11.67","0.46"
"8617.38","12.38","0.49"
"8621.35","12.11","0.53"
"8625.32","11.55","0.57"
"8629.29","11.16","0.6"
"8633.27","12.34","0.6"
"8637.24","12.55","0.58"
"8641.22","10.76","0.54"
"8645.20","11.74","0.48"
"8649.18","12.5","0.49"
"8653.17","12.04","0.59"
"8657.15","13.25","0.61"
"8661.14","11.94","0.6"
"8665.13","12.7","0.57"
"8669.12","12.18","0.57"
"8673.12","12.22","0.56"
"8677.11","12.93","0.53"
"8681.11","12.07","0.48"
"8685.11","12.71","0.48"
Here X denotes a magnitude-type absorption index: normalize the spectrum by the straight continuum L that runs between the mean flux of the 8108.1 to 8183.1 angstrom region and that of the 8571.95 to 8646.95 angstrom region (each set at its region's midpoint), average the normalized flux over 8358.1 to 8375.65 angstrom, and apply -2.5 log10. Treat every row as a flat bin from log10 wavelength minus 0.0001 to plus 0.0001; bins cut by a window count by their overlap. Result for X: 0.09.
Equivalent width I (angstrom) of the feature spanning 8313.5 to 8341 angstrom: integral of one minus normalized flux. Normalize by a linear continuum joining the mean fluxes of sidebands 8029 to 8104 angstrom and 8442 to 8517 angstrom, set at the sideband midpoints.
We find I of 0.9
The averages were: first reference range 11.7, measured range 11.1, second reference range 11.4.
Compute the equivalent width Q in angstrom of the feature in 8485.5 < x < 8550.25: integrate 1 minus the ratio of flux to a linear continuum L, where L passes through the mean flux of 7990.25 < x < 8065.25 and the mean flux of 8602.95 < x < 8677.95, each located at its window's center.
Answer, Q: 1.3 angstrom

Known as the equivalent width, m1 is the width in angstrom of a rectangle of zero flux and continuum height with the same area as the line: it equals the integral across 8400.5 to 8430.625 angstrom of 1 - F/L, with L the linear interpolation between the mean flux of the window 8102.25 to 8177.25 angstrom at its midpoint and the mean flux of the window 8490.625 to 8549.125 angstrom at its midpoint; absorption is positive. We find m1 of 1.6 angstrom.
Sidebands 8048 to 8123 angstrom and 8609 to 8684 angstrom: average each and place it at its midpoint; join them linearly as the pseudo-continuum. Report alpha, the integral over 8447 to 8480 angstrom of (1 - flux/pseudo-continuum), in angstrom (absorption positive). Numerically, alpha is 3.5 angstrom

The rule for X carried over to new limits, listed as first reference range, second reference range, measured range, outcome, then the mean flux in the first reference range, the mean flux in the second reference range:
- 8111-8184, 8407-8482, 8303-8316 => -0.02 mag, 12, 11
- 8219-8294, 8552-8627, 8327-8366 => 0.12 mag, 12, 11.8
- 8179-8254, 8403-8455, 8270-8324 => 0.00 mag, 12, 10.9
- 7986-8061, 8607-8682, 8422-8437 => 0.05 mag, 11.8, 12.1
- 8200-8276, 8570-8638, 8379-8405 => 0.11 mag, 12.2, 11.9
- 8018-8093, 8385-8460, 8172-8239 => -0.07 mag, 11.7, 10.9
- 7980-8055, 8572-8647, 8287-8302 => 0.07 mag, 11.8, 11.8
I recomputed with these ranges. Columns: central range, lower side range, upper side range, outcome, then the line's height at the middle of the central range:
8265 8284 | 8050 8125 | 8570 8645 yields -0.86 angstrom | 11.9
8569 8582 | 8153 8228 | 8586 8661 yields -0.06 angstrom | 11.9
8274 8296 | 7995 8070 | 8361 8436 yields -0.84 angstrom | 11.2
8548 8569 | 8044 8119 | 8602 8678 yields 0.13 angstrom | 12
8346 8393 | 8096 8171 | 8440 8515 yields 3.70 angstrom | 11.6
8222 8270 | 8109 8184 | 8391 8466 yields -1.14 angstrom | 11.6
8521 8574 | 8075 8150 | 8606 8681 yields 1.34 angstrom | 12.1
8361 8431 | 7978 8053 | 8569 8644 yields 4.63 angstrom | 11.8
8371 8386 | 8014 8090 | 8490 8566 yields 1.06 angstrom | 11.8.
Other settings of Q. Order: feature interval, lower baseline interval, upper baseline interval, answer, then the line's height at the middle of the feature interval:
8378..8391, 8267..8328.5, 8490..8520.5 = 0.77 angstrom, 11.7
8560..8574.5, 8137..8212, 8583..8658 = 0.22 angstrom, 11.9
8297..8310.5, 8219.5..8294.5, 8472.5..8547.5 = 0.52 angstrom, 11.9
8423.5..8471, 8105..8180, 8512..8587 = 3.92 angstrom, 11.9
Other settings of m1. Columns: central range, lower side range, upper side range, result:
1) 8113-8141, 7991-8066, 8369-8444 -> -0.85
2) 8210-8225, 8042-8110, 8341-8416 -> -1.70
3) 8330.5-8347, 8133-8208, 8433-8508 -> 0.71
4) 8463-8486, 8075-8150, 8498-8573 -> 0.92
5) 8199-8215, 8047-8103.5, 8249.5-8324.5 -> -1.11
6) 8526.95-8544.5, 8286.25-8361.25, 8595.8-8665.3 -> 0.24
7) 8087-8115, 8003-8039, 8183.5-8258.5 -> -0.52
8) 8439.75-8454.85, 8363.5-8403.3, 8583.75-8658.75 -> 1.01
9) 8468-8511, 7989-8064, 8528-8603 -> 0.10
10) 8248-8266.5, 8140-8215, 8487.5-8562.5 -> 0.00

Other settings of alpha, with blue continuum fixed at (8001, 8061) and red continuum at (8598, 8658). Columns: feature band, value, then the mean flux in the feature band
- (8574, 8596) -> 0.3 angstrom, 11.8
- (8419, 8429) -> 0.3 angstrom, 11.5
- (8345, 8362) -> 2.4 angstrom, 10.2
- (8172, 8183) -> -0.2 angstrom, 12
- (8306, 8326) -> 0.7 angstrom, 11.4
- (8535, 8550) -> 0.3 angstrom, 11.7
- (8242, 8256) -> 0.5 angstrom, 11.4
